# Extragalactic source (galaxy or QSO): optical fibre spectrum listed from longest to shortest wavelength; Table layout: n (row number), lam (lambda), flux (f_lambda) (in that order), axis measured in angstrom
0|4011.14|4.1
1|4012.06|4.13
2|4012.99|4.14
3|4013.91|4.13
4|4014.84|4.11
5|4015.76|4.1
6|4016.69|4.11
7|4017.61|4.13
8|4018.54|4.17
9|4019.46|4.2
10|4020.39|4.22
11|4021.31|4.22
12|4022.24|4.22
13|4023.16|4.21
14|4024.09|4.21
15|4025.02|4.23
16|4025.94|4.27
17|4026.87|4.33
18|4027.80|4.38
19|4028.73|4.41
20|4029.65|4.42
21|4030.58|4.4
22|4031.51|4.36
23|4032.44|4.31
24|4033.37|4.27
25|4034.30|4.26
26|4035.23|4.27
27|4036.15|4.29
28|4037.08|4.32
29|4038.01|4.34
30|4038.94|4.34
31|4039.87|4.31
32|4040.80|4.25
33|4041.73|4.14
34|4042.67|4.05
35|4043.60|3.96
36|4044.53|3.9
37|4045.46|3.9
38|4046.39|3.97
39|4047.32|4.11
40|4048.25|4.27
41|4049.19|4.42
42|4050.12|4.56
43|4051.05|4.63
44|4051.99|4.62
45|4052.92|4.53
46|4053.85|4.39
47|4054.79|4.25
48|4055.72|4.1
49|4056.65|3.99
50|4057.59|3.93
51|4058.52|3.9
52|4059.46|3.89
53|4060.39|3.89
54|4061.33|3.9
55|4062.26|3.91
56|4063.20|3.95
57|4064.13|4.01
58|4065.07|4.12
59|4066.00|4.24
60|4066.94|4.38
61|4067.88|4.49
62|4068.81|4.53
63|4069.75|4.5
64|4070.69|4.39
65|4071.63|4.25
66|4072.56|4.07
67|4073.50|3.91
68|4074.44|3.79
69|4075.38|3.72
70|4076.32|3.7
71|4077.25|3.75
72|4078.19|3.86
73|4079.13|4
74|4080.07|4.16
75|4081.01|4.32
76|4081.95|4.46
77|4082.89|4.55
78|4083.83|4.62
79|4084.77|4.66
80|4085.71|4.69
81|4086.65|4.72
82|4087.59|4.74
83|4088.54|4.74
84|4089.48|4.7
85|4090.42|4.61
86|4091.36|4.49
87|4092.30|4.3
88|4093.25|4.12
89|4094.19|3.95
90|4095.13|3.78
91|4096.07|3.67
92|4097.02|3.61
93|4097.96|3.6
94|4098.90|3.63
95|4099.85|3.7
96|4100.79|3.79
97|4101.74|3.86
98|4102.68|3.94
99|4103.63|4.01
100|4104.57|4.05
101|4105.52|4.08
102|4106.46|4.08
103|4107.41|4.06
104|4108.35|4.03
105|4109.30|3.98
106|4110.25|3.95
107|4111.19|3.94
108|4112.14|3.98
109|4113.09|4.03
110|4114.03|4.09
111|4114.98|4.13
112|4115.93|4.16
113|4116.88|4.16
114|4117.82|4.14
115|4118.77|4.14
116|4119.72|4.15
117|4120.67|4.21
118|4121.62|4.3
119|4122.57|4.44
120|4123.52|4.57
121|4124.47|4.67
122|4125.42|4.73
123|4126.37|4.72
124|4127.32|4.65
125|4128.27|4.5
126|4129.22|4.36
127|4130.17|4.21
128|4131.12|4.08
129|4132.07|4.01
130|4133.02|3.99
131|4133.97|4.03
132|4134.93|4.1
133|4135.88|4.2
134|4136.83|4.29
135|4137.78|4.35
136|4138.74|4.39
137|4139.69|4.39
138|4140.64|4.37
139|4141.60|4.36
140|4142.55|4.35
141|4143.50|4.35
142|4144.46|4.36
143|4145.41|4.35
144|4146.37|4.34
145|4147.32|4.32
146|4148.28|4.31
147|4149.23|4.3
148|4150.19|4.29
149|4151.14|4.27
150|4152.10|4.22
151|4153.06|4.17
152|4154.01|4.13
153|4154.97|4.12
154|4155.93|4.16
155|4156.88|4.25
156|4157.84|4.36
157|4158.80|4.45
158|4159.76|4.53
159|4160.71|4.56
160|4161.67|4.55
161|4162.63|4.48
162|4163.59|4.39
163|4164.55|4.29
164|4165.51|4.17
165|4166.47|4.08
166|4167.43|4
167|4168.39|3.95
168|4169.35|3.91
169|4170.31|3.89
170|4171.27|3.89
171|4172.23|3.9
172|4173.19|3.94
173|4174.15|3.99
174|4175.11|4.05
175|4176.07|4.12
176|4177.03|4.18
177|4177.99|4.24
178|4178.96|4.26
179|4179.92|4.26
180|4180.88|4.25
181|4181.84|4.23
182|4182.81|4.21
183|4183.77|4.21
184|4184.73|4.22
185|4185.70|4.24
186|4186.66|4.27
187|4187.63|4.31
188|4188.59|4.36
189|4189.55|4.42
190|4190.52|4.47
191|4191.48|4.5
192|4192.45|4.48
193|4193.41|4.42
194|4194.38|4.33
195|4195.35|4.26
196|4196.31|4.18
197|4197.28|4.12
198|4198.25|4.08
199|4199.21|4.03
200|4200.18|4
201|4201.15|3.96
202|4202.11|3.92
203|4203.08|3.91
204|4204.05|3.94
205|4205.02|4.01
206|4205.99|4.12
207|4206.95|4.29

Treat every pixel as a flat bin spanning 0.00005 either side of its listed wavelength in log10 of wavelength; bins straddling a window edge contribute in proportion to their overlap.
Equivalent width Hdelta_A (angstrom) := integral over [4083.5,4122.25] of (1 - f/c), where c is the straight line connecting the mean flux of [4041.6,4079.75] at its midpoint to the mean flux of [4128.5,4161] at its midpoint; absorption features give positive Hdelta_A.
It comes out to 0.6 angstrom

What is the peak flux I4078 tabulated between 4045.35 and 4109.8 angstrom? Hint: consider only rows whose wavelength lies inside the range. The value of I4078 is 4.74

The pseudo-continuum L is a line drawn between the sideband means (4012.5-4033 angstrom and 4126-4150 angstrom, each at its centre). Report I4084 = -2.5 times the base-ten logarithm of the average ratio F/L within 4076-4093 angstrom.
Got -0.03 mag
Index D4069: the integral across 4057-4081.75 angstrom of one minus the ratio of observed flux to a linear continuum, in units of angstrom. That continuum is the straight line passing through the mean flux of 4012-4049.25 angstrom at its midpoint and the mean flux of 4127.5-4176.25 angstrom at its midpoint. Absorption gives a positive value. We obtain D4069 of 0.9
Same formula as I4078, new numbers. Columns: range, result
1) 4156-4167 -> 4.56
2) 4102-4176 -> 4.73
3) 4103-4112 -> 4.08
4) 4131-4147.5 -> 4.39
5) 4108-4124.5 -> 4.67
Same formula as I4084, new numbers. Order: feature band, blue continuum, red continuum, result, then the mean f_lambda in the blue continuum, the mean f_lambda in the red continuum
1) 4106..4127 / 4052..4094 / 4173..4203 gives 0.00 mag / 4.24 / 4.21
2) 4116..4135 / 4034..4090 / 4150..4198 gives -0.02 mag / 4.23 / 4.23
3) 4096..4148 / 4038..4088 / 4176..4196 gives 0.02 mag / 4.2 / 4.3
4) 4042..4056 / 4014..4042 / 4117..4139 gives 0.01 mag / 4.26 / 4.31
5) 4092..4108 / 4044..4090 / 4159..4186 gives 0.09 mag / 4.23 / 4.18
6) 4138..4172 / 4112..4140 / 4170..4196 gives 0.00 mag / 4.28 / 4.22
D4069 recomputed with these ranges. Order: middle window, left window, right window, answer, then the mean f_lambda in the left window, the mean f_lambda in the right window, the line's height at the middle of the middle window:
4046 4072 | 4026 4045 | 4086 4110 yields -0.1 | 4.26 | 4.09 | 4.2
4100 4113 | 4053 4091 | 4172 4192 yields 0.8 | 4.22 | 4.23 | 4.22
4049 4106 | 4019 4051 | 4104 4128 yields 0.9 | 4.25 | 4.22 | 4.23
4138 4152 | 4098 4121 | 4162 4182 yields -0.9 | 4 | 4.12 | 4.07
